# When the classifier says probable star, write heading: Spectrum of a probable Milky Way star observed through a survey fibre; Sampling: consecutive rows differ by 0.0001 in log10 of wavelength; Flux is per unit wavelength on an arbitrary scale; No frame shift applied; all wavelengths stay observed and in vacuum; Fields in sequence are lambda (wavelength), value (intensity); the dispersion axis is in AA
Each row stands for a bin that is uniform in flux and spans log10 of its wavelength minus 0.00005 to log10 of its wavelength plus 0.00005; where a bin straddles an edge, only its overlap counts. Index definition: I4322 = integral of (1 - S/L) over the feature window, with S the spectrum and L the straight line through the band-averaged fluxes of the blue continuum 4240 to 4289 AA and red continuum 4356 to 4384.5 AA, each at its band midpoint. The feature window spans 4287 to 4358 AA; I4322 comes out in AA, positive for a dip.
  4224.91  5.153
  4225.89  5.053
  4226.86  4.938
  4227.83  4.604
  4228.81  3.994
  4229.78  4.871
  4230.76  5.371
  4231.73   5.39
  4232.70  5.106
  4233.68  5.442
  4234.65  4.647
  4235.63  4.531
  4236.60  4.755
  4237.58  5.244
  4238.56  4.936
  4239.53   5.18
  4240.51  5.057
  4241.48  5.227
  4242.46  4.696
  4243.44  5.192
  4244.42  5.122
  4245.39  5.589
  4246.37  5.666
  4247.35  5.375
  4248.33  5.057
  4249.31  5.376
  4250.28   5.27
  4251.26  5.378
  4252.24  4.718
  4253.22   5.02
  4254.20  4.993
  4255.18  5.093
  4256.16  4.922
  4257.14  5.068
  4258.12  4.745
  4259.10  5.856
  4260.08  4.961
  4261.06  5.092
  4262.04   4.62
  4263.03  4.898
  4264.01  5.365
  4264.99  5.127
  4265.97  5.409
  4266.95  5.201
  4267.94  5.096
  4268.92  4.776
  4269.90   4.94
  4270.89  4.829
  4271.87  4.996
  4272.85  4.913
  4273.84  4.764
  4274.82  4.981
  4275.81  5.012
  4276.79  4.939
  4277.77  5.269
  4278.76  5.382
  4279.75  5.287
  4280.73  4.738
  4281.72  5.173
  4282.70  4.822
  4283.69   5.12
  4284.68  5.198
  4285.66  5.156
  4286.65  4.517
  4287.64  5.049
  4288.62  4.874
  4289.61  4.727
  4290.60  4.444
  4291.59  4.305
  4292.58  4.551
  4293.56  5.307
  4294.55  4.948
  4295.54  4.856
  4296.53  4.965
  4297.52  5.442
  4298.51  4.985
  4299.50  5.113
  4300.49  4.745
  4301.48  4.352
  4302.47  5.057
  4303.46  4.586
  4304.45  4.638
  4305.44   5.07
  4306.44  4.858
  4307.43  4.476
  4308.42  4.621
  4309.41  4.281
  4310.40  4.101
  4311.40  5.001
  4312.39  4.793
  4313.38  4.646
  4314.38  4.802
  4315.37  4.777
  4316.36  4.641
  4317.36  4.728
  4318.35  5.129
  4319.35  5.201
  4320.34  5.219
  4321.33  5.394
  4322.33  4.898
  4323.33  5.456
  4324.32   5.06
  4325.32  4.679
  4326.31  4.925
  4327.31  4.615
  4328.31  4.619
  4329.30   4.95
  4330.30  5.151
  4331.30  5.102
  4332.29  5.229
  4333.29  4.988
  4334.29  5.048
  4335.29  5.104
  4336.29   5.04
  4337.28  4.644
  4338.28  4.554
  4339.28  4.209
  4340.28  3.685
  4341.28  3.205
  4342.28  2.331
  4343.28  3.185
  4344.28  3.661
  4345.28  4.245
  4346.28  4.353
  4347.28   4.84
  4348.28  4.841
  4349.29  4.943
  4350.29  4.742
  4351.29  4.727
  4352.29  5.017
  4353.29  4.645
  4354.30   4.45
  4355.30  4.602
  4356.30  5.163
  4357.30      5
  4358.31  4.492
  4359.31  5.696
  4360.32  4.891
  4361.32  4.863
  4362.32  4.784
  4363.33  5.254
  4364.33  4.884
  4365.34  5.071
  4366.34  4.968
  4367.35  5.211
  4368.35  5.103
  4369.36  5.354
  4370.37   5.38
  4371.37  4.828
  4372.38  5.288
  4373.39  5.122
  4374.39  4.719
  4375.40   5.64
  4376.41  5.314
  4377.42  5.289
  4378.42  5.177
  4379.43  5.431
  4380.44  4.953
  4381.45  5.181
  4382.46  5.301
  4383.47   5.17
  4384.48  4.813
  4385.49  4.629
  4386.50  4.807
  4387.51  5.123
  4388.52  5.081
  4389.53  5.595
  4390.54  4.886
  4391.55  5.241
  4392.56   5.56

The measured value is 5.43 AA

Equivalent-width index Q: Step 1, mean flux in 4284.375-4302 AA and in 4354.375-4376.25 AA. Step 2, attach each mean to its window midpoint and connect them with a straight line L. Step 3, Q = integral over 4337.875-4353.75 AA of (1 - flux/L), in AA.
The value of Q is 2.6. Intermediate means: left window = 4.86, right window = 5.06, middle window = 4.2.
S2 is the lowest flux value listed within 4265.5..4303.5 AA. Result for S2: 4.305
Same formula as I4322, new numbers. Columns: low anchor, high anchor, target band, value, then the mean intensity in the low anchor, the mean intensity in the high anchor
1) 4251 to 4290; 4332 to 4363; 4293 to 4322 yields -0.3 AA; 5.02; 4.55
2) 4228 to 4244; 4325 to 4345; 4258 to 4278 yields -1.0 AA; 4.97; 4.44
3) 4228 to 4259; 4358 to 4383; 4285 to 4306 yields 1.0 AA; 5.07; 5.13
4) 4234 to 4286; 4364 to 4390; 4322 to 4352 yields 3.2 AA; 5.07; 5.13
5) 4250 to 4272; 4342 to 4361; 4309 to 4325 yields -0.5 AA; 5.06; 4.55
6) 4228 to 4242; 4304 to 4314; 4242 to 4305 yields -2.7 AA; 4.97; 4.65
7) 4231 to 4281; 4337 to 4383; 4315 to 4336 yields -0.5 AA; 5.09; 4.77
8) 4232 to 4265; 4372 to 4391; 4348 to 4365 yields 0.8 AA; 5.1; 5.13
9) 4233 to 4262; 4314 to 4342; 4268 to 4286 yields -0.1 AA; 5.1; 4.8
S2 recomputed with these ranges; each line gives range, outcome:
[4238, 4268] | 4.62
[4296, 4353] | 2.331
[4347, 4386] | 4.45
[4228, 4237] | 3.994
